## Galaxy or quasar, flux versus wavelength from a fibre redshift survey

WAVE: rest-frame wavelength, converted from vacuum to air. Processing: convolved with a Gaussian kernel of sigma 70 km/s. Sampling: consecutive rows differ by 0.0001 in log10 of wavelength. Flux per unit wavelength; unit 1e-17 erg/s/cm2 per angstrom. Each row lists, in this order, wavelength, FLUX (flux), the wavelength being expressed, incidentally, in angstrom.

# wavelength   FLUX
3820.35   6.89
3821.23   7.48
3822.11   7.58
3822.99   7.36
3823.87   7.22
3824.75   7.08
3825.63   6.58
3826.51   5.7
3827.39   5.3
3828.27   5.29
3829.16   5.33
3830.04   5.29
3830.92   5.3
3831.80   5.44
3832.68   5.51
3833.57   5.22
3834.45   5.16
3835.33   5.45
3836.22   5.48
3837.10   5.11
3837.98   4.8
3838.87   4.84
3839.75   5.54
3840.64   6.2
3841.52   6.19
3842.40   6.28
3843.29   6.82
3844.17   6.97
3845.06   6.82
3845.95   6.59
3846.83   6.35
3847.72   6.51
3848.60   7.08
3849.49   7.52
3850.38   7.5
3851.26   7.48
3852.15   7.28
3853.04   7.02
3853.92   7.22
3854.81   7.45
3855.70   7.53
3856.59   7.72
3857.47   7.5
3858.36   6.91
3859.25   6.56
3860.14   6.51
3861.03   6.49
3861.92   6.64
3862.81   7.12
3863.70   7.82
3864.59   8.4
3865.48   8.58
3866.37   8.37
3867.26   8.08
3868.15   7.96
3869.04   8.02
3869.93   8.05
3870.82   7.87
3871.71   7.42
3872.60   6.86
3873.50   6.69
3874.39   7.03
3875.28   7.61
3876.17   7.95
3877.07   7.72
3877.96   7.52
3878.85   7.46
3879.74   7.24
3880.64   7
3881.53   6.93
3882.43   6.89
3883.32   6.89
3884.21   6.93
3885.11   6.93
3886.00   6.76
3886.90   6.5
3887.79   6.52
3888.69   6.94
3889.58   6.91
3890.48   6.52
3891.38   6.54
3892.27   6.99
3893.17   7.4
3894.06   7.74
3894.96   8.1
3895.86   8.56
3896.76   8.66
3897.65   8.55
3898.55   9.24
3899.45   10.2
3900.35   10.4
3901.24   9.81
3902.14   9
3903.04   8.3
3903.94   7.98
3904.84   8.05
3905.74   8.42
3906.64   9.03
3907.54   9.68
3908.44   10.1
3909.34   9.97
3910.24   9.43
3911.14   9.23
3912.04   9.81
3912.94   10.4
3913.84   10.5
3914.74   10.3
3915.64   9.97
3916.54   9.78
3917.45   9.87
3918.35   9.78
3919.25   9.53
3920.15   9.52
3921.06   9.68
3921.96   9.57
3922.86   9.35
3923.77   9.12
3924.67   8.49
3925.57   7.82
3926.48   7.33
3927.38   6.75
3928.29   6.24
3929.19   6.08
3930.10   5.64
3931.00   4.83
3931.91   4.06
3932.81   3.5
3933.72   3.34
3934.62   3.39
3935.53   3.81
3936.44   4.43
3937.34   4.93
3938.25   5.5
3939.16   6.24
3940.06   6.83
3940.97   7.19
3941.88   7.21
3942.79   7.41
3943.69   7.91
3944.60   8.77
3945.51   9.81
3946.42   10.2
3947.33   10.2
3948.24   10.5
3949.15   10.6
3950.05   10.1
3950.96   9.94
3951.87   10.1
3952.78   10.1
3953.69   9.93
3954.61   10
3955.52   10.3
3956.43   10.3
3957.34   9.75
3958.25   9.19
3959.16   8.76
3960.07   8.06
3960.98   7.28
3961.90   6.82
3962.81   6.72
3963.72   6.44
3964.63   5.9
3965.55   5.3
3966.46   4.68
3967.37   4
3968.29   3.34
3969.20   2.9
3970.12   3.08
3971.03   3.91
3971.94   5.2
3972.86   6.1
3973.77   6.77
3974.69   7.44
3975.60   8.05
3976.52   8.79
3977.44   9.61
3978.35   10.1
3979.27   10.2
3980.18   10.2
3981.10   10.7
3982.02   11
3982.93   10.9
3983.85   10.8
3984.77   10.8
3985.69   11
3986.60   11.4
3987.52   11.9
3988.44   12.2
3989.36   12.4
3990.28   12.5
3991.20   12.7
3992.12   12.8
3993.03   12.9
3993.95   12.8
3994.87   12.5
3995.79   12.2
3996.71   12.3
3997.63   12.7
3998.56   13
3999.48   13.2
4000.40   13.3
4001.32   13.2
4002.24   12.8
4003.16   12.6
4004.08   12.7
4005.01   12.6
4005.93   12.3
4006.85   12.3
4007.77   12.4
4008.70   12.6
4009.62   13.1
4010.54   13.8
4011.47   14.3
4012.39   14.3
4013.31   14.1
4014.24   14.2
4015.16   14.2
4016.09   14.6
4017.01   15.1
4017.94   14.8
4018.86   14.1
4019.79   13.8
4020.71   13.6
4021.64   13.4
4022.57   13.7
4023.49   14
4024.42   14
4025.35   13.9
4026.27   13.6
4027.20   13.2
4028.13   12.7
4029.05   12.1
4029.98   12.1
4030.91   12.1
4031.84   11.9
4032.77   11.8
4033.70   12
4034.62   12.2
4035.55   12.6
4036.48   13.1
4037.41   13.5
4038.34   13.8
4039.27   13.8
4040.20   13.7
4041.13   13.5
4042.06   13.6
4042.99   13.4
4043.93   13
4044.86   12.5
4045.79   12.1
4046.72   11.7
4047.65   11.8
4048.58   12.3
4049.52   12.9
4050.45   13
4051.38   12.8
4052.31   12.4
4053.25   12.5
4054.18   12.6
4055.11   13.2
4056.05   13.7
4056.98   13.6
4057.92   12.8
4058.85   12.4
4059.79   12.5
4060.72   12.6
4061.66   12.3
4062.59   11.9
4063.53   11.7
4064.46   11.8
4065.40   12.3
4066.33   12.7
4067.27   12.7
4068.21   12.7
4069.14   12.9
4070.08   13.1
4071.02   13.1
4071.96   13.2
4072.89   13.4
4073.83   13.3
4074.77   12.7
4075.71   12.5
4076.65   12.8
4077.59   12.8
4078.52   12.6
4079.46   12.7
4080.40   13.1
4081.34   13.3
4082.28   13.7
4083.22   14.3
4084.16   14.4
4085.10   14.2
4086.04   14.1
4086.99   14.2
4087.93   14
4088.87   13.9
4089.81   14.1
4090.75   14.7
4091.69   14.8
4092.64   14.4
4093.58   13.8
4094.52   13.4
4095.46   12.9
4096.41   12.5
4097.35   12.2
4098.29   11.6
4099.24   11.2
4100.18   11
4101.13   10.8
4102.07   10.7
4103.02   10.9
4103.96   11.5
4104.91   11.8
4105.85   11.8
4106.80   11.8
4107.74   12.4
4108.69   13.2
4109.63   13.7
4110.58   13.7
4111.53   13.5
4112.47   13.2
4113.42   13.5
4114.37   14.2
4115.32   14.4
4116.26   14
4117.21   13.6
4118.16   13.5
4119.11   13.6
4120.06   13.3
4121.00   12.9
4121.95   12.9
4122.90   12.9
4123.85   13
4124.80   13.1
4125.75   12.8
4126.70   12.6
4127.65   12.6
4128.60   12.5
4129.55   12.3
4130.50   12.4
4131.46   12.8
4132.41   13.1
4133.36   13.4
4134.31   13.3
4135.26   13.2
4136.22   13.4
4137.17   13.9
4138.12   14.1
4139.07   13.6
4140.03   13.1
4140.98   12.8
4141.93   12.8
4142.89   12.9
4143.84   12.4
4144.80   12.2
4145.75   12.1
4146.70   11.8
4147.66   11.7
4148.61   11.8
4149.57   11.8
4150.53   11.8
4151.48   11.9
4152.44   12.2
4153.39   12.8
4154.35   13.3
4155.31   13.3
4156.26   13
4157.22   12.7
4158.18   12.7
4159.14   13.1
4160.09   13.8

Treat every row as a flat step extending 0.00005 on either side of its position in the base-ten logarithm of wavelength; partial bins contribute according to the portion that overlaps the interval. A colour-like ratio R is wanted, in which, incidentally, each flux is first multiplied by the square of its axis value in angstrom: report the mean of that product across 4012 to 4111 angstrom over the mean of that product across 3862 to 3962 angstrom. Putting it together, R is 1.74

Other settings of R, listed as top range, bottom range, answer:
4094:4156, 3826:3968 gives 1.89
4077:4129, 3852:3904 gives 1.93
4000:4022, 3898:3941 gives 1.78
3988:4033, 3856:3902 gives 1.85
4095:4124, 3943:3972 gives 1.74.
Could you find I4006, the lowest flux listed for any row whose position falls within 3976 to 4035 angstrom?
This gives 8.79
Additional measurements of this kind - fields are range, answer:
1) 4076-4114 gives 10.7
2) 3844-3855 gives 6.35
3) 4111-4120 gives 13.2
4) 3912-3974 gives 2.9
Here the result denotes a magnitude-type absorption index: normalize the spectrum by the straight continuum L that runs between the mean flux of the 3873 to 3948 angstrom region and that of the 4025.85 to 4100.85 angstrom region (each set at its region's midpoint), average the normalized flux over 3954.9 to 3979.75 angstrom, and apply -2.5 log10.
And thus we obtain 0.349 mag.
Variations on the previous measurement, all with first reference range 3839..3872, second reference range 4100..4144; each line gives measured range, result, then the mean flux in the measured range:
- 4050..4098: -0.110 mag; 13.1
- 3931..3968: 0.232 mag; 7.44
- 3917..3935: 0.198 mag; 7.21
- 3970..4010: -0.095 mag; 11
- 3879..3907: 0.027 mag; 7.8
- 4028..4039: -0.141 mag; 12.5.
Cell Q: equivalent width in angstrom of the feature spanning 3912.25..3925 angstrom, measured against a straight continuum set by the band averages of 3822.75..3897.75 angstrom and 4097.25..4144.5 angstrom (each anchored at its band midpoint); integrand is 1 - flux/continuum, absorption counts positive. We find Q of -2.4 angstrom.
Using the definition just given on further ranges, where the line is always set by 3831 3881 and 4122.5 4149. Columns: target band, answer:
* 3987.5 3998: -2.93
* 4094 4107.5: 0.37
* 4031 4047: -3.07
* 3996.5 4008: -3.17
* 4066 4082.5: -2.07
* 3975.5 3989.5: -1.58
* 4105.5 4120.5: -1.24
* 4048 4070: -2.84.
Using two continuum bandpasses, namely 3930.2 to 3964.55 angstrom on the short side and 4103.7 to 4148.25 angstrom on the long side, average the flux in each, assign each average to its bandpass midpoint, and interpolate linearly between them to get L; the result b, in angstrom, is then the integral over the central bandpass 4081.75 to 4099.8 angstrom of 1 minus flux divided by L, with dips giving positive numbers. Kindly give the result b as -2.54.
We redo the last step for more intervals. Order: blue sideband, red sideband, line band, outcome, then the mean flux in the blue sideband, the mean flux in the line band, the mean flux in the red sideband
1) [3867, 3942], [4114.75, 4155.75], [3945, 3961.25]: -1.78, 7.71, 9.75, 12.9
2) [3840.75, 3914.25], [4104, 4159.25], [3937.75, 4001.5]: 2.76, 7.73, 9.23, 12.9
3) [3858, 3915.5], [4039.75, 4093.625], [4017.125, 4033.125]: -1.85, 8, 13.3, 13.1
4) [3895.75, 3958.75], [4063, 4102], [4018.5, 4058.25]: -4.28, 8.43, 13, 13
